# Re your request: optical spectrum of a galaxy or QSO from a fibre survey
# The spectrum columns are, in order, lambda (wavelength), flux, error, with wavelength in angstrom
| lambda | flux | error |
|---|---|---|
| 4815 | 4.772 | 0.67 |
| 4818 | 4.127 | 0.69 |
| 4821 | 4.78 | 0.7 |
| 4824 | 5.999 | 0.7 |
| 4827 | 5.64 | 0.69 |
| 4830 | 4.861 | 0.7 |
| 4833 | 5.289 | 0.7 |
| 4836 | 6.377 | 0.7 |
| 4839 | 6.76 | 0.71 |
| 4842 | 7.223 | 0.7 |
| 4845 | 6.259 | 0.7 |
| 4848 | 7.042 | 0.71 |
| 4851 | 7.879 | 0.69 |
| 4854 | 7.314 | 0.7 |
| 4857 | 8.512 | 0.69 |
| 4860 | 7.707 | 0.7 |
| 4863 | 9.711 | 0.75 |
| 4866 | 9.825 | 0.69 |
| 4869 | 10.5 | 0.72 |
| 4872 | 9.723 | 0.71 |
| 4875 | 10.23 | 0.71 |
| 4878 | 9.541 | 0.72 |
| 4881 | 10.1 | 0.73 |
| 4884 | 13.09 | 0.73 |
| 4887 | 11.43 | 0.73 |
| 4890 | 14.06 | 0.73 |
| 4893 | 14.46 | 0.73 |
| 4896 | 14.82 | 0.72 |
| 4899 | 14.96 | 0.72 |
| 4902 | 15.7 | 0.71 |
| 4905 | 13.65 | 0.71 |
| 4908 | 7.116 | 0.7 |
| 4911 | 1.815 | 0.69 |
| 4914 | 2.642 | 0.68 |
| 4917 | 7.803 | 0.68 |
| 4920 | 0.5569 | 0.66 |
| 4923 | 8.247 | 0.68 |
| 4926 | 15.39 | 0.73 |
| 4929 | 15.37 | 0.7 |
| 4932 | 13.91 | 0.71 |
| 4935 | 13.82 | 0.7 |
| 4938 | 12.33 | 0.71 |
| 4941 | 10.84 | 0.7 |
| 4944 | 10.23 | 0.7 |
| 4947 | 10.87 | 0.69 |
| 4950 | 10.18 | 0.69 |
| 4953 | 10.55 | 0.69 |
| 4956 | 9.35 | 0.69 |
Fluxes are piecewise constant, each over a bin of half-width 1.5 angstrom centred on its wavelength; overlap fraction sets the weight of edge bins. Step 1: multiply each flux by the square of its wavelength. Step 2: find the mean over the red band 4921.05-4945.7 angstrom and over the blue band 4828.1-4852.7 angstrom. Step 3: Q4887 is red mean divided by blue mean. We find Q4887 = 2.0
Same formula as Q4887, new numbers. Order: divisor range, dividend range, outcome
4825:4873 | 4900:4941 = 1.37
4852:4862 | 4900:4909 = 1.62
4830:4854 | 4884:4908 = 2.11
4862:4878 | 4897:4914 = 1.02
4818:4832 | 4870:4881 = 1.95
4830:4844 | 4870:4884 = 1.67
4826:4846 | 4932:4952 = 1.99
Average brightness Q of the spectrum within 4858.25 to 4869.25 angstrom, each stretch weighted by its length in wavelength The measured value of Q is 9.29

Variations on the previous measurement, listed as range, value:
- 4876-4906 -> 13.1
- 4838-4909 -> 10.4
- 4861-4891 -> 10.7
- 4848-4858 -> 7.74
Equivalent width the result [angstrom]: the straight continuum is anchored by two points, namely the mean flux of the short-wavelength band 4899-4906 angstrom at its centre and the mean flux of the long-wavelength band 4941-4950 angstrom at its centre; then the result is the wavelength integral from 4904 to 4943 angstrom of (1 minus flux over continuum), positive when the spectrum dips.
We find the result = 9.07 angstrom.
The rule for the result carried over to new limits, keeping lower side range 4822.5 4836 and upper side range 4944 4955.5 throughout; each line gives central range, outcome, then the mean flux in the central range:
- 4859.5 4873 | -4.9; 9.62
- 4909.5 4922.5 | 7.9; 3.59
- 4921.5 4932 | -4.0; 13.1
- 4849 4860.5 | -2.2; 7.83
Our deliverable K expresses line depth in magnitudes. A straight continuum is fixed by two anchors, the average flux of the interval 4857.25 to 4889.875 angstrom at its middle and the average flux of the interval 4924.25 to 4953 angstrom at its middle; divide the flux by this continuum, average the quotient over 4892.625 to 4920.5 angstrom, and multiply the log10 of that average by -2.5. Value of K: 0.19 mag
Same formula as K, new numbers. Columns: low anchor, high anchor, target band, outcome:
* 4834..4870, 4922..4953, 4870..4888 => -0.159 mag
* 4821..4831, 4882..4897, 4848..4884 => 0.132 mag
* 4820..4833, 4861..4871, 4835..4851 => 0.057 mag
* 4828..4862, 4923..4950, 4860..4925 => -0.054 mag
